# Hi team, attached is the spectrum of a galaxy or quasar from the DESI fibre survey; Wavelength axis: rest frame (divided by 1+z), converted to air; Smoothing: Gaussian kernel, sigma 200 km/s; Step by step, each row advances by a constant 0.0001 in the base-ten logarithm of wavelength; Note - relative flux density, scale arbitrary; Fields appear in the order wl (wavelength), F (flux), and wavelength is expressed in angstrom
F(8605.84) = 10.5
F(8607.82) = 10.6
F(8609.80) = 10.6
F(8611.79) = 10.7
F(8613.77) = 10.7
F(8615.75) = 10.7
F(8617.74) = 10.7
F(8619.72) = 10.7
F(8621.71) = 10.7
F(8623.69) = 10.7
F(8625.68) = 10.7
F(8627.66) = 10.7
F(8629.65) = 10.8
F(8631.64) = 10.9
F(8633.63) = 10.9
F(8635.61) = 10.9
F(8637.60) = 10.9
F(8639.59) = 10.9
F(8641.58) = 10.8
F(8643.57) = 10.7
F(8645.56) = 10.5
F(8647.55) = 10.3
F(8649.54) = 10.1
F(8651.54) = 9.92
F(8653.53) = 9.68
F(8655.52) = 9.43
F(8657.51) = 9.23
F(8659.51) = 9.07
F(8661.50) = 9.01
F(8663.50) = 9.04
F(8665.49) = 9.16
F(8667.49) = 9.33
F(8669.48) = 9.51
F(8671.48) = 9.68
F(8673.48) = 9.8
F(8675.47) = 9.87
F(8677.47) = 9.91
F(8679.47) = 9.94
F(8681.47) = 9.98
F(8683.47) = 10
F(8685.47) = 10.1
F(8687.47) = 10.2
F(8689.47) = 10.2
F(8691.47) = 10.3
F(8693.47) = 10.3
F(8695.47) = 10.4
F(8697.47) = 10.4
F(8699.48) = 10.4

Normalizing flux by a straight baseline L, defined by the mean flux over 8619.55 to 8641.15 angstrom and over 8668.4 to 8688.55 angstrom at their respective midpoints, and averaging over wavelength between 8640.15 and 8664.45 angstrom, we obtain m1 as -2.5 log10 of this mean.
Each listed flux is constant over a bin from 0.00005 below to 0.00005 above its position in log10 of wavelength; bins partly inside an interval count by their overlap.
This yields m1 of 0.061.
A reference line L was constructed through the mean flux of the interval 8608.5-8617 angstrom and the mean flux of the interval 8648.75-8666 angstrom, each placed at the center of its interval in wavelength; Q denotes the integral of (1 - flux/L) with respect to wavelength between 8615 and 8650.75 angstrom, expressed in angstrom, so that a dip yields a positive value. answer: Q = -2.14 angstrom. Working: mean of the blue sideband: 10.7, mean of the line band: 10.7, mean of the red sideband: 9.4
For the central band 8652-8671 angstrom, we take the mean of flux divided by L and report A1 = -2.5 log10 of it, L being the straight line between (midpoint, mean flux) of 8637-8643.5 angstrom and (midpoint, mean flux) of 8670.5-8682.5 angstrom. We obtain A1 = 0.107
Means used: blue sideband 10.8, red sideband 9.86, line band 9.3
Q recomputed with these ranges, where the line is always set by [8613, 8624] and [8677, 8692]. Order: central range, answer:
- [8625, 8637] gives -0.3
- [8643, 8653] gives 0.2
